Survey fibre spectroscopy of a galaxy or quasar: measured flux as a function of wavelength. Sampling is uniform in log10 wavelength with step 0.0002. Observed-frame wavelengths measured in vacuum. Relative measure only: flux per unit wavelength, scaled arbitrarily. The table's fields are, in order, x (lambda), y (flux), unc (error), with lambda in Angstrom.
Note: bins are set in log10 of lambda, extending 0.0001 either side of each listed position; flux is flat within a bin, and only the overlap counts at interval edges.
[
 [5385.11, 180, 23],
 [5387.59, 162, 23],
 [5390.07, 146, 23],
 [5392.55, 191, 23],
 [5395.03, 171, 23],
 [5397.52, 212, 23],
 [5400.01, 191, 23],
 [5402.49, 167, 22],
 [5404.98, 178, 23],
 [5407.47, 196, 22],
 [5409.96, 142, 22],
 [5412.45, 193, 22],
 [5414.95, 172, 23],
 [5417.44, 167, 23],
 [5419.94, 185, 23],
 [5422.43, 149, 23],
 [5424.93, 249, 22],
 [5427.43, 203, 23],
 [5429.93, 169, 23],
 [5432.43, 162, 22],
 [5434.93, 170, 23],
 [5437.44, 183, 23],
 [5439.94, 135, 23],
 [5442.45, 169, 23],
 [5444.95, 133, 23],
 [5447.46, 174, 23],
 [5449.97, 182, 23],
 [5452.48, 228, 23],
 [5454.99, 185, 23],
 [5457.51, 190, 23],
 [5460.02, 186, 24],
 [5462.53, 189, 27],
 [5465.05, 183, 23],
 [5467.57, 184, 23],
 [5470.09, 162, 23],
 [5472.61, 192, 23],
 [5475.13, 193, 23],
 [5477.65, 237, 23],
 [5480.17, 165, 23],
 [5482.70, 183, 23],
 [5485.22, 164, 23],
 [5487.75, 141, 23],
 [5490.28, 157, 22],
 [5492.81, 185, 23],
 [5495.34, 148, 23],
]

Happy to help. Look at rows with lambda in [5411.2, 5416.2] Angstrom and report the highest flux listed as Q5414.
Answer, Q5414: 193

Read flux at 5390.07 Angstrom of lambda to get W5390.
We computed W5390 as 146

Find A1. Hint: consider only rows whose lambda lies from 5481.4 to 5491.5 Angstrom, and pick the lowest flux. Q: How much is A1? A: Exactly 141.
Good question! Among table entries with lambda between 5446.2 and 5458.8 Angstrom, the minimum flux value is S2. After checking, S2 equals 174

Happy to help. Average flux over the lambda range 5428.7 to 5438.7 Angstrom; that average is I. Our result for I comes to 171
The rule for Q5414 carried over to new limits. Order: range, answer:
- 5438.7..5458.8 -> 228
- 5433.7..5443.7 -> 183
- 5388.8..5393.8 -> 191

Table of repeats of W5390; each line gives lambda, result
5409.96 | 142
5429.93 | 169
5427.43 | 203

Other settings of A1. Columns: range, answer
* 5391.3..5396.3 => 171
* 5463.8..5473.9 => 162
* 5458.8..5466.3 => 183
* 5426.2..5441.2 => 135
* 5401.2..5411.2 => 142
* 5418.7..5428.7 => 149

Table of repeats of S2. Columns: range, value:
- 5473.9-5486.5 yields 164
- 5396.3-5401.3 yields 191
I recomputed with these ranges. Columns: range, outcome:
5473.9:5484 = 194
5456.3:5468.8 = 186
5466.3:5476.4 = 183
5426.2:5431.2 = 186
